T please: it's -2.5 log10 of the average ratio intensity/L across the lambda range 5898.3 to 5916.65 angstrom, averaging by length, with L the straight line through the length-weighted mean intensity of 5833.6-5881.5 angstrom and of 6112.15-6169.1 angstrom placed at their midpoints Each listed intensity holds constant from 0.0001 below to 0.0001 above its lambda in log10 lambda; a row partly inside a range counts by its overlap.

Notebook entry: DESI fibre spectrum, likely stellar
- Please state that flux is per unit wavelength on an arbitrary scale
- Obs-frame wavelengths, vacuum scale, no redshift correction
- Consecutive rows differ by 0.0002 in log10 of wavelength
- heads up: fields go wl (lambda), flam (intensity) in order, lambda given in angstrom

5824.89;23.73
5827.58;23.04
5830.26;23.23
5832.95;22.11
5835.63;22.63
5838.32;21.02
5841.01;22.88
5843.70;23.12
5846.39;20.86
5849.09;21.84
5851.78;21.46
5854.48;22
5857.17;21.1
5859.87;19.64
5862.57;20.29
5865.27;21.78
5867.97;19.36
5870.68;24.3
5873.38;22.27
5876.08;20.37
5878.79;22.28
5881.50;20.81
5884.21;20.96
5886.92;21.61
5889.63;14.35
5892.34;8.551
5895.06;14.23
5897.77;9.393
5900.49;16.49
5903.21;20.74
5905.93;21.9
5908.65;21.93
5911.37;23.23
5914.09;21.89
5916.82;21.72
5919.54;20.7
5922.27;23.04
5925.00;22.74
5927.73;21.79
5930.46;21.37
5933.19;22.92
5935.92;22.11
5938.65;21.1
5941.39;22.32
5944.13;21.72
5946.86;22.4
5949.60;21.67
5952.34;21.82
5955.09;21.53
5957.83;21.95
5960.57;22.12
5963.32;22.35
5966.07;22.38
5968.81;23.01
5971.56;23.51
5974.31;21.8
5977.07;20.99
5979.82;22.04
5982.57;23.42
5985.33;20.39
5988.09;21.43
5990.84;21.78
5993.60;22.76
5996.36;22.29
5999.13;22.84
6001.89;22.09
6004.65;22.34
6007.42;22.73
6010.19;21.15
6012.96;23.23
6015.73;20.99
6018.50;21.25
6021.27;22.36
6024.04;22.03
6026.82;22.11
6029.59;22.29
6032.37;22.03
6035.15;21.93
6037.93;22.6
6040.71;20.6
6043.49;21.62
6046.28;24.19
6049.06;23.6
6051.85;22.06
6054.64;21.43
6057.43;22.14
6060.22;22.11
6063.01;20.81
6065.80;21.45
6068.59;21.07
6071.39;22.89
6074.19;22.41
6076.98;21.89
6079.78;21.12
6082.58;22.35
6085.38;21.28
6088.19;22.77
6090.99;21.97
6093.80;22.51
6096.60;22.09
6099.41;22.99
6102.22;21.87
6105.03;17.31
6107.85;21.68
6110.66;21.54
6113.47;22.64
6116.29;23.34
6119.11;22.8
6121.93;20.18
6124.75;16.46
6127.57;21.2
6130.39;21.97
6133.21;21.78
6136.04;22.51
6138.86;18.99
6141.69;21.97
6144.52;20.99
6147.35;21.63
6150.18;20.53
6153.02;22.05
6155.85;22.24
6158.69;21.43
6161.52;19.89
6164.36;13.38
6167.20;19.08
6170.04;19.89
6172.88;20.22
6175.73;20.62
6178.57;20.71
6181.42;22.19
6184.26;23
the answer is 0.05 mag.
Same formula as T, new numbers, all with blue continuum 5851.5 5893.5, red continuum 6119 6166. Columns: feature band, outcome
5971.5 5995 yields -0.09 mag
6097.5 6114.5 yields -0.05 mag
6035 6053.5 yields -0.10 mag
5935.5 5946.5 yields -0.09 mag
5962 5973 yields -0.13 mag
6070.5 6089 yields -0.08 mag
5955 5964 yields -0.09 mag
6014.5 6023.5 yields -0.07 mag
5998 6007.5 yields -0.11 mag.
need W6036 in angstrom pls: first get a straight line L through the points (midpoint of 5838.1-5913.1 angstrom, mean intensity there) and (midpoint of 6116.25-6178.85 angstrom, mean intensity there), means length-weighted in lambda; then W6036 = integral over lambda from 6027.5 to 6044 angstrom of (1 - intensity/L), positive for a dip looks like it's -1.3 angstrom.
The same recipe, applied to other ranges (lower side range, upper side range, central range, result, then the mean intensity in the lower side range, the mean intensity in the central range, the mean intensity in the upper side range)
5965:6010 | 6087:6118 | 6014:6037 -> 0.2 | 22.2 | 21.9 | 21.9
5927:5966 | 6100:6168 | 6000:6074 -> -2.3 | 22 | 22.1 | 20.8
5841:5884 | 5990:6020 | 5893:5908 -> 3.6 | 21.5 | 16.4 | 22.1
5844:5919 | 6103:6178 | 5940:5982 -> -4.2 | 19.9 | 22.1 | 20.6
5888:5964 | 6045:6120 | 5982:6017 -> -1.6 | 20.3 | 22.1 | 22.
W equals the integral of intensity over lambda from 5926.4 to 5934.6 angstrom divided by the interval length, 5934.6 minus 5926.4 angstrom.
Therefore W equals 22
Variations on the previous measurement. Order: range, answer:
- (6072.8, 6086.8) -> 21.8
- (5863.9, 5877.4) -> 21.6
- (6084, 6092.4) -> 22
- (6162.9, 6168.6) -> 16.2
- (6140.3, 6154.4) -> 21.4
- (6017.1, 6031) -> 22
